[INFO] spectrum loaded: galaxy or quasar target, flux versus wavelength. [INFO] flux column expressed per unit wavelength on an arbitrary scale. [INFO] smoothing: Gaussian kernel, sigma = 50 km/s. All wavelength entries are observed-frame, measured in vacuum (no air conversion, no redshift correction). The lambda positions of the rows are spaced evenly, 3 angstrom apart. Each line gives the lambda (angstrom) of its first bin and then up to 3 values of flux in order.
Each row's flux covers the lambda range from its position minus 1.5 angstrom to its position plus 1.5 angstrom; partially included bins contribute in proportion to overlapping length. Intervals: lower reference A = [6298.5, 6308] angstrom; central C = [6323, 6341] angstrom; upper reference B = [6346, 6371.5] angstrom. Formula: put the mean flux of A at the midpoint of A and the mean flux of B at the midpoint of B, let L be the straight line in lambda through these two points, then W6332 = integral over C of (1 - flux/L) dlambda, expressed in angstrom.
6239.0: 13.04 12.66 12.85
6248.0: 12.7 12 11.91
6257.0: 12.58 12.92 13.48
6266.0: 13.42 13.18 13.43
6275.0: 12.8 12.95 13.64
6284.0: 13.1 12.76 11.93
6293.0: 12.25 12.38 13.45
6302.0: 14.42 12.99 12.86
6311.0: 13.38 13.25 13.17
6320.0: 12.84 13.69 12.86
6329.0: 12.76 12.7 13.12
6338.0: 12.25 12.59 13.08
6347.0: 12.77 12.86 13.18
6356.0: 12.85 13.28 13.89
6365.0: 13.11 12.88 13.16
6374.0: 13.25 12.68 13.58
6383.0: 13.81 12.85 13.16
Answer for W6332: 0.7 angstrom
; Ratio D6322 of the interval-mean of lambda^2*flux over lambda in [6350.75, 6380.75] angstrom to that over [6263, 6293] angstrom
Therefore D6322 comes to 1.04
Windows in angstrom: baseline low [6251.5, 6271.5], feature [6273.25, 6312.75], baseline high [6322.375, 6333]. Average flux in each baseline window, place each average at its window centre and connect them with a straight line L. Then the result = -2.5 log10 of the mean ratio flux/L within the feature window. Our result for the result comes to -0.01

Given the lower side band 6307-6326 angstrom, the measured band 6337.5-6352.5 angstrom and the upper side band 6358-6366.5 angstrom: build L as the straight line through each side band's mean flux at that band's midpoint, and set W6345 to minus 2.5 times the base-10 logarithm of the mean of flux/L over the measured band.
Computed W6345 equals 0.05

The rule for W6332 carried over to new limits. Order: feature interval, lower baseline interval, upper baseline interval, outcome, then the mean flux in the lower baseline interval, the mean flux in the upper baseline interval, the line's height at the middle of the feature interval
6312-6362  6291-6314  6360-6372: 0.75 angstrom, 13.1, 13.3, 13.2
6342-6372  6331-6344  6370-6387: -0.32 angstrom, 12.7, 13.2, 13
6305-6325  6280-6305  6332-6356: -0.41 angstrom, 13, 12.8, 12.9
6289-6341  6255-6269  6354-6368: 0.79 angstrom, 13.1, 13.2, 13.2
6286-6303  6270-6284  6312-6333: 0.41 angstrom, 13.2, 13.1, 13.1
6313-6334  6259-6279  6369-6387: 0.26 angstrom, 13.2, 13.2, 13.2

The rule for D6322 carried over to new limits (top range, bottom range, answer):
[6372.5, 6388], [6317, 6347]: 1.04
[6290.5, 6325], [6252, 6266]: 1.04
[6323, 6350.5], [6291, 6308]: 0.99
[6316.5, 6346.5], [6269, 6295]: 1.02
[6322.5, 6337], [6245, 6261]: 1.07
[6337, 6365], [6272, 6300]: 1.03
